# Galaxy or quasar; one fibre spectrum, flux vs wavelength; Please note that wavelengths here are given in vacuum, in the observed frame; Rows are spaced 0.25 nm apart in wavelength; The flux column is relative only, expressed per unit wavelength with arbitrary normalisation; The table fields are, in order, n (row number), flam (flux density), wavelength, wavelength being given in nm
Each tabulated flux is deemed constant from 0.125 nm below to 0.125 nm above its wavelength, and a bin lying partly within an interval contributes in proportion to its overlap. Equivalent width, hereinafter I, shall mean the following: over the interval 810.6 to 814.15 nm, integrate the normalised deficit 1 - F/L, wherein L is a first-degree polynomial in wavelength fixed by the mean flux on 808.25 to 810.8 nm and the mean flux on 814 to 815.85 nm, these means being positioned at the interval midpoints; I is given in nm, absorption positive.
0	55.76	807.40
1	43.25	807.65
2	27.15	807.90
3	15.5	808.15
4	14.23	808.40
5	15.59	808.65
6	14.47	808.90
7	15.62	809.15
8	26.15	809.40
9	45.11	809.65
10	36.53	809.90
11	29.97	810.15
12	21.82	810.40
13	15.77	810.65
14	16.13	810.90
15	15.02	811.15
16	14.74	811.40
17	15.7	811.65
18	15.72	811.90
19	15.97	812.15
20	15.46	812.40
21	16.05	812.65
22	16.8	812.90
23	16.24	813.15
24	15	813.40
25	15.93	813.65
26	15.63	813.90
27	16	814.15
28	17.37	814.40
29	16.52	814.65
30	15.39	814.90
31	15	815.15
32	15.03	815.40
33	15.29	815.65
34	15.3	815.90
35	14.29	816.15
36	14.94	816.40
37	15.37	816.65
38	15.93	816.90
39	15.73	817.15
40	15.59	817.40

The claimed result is 0.65 nm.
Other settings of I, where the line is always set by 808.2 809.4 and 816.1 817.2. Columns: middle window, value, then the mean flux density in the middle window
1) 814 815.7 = -0.036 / 15.8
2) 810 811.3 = -0.325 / 20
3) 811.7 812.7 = 0.001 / 15.8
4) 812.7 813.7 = -0.021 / 16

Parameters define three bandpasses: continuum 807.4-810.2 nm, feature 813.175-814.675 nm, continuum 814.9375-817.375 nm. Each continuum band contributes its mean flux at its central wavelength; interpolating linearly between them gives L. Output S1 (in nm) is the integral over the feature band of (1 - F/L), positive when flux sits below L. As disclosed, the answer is 0.22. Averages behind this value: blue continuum 27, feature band 16.1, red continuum 15.2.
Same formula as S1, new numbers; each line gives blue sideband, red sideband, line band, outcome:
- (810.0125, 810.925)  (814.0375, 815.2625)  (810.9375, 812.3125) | 0.316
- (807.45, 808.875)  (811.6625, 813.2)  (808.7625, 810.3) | -0.462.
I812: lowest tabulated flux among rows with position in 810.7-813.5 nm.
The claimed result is 14.74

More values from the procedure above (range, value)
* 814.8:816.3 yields 14.29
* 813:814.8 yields 15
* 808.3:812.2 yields 14.23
